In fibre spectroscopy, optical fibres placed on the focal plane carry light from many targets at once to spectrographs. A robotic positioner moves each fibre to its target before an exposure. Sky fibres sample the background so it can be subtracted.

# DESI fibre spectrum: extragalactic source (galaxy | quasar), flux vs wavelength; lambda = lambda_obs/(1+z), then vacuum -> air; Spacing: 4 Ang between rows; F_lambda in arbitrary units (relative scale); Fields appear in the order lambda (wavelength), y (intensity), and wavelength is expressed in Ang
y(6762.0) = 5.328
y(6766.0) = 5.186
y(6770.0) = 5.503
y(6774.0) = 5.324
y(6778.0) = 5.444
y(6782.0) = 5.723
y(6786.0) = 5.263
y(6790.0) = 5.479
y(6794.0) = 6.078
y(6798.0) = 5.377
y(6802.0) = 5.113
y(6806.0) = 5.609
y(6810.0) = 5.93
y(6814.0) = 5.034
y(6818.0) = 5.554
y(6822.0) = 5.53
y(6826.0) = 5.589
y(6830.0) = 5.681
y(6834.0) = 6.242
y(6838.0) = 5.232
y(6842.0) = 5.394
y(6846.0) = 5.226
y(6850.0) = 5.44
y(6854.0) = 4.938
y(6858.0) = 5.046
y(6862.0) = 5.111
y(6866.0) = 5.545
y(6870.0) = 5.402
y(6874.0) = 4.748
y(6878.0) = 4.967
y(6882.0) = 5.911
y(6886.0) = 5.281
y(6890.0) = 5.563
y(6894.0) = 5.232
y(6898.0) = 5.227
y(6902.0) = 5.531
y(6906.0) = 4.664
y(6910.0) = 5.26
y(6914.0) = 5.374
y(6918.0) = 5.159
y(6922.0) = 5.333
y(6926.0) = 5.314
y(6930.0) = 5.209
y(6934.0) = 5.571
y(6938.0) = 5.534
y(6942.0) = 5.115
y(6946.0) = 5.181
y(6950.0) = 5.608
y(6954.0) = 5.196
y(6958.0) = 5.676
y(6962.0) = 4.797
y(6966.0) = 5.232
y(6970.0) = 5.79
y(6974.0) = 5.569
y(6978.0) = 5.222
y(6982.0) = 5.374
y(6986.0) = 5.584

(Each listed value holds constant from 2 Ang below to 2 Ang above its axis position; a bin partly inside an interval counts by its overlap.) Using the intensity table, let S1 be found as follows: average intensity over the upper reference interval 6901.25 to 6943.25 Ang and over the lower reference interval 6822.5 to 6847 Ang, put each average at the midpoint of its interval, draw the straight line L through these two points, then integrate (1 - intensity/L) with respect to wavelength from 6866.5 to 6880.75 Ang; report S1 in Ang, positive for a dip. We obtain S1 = 0.8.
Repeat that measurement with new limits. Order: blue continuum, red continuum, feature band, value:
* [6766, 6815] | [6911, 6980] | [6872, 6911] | 1.13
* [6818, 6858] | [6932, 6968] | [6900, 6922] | 0.66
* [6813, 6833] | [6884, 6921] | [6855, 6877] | 0.96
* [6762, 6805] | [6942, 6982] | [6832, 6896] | 0.88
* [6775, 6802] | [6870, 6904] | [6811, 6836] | -0.79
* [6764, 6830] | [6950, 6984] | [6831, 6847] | -0.27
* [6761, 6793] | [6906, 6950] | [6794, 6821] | -0.43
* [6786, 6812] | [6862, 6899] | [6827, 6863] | 0.30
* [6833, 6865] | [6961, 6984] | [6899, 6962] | 0.48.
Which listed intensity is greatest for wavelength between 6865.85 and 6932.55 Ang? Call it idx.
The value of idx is 5.911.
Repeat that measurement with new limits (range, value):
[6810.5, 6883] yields 6.242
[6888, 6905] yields 5.563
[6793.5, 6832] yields 6.078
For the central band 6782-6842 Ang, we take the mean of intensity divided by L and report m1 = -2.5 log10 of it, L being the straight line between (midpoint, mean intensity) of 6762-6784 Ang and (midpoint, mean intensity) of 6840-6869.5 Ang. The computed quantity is -0.04 mag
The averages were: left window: 5.43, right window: 5.25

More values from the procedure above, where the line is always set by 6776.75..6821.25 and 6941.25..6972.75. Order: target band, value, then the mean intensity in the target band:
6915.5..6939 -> 0.005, 5.35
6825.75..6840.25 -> -0.042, 5.69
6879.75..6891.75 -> -0.031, 5.57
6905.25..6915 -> 0.054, 5.13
